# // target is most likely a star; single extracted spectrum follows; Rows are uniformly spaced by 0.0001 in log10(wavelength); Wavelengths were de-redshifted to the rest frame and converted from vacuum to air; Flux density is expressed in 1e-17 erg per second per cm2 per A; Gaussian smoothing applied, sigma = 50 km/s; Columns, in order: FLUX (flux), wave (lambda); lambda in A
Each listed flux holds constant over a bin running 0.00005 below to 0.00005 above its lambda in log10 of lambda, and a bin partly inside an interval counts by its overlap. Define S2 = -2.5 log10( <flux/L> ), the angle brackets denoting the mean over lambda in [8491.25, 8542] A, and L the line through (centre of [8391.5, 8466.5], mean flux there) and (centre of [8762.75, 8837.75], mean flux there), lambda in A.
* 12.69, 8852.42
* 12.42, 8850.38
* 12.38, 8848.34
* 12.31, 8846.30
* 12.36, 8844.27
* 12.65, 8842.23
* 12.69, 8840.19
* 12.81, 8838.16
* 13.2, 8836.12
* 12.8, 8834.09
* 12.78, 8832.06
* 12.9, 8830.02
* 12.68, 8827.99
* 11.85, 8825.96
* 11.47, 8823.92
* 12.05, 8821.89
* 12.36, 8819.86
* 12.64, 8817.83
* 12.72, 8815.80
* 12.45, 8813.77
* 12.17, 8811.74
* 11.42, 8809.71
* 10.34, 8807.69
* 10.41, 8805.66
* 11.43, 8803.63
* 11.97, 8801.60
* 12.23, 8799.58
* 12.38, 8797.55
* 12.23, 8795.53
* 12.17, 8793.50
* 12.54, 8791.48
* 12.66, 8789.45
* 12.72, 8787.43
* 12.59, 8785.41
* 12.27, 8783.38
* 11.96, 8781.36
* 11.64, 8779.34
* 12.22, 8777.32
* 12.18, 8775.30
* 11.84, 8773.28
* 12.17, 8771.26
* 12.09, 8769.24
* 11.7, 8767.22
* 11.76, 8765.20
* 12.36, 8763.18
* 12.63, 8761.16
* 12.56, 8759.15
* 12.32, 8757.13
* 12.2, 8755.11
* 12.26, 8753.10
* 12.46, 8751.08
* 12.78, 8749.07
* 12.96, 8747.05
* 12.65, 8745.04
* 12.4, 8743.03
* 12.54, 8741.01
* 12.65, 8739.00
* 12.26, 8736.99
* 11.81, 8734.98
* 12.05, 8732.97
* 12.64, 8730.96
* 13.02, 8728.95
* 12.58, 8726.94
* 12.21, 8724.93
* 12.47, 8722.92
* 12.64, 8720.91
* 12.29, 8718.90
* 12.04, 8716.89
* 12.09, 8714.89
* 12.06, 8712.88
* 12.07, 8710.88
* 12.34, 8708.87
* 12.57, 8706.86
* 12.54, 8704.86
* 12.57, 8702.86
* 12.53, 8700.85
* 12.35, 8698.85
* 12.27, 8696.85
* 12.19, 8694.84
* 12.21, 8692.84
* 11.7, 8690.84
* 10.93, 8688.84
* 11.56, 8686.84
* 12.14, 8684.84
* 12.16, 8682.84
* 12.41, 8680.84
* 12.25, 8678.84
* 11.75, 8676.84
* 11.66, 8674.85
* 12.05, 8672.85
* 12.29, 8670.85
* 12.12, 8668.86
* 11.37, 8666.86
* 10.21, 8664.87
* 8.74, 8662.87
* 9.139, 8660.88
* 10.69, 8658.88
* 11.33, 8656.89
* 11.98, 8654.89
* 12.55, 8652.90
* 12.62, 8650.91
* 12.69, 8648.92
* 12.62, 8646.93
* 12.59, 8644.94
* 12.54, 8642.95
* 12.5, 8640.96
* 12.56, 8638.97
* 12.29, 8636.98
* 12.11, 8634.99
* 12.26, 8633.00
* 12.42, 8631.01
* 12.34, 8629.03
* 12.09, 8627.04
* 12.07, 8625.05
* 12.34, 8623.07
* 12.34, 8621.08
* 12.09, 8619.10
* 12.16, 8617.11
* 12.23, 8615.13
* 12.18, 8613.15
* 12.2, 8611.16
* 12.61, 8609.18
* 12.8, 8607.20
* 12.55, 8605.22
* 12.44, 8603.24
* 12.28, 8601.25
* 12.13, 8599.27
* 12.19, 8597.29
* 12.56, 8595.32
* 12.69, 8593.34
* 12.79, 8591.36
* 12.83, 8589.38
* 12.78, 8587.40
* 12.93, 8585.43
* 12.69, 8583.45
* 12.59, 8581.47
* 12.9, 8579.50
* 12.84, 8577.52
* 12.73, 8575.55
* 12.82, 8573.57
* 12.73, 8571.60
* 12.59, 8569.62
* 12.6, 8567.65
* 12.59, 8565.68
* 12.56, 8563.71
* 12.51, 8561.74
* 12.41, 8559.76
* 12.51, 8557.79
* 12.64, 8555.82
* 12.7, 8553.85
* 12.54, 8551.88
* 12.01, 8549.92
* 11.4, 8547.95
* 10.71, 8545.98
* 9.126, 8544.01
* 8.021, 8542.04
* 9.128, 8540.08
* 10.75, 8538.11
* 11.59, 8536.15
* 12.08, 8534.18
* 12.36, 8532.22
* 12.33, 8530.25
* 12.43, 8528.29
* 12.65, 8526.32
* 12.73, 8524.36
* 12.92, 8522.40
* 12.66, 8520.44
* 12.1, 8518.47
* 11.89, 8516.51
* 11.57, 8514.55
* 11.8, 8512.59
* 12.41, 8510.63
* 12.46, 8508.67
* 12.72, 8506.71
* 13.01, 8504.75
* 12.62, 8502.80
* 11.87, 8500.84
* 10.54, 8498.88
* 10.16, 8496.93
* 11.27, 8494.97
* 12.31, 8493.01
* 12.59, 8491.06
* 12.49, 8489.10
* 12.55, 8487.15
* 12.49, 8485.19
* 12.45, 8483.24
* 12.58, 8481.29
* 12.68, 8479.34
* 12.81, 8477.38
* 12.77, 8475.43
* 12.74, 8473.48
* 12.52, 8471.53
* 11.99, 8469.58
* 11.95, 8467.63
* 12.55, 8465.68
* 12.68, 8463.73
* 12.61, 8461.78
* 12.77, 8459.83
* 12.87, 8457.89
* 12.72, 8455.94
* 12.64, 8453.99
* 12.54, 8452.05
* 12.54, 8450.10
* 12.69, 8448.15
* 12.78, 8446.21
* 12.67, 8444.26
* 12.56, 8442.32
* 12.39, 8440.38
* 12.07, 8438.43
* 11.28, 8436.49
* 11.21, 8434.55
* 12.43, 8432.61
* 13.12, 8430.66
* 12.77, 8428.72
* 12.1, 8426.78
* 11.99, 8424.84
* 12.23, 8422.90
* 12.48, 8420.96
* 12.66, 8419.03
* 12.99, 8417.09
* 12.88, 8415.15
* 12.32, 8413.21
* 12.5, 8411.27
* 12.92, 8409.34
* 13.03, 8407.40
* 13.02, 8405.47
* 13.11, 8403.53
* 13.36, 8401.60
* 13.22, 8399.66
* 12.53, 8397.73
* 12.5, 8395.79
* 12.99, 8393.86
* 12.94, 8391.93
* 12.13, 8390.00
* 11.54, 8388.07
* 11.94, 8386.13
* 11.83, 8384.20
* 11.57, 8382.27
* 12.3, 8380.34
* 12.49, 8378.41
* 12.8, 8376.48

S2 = 0.06 mag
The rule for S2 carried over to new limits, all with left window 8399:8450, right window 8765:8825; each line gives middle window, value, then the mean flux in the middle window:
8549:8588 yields -0.024 mag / 12.6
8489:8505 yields 0.060 mag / 11.8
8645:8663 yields 0.061 mag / 11.6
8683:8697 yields 0.030 mag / 11.8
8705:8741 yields -0.019 mag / 12.4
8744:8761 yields -0.039 mag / 12.5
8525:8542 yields 0.084 mag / 11.5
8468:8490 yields -0.005 mag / 12.5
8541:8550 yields 0.225 mag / 10.1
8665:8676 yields 0.039 mag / 11.8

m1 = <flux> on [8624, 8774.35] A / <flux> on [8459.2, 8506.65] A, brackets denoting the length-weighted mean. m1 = 1.0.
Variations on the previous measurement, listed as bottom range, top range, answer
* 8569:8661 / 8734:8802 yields 0.99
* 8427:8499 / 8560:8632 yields 1.01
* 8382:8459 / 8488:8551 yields 0.94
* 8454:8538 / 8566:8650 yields 1.02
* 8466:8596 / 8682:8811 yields 1.00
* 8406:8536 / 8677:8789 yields 0.99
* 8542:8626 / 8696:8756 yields 1.01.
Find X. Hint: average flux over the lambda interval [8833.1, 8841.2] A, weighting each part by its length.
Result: 12.9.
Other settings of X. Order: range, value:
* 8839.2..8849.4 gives 12.5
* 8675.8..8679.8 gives 12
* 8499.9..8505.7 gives 12.5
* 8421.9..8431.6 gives 12.4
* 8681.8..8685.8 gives 12.1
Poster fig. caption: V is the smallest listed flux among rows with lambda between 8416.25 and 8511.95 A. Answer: 10.16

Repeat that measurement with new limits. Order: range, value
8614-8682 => 8.74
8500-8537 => 11.57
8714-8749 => 11.81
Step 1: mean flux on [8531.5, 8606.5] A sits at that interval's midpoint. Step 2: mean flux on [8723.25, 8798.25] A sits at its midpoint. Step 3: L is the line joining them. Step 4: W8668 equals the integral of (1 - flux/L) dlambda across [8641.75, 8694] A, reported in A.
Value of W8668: 2.2 A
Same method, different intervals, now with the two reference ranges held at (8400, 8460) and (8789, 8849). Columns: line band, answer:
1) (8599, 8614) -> 0.00 A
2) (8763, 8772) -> 0.22 A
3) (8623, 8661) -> 0.73 A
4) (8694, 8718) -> 0.05 A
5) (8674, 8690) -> 0.64 A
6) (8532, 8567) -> 2.64 A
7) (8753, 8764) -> -0.10 A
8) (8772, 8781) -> 0.21 A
